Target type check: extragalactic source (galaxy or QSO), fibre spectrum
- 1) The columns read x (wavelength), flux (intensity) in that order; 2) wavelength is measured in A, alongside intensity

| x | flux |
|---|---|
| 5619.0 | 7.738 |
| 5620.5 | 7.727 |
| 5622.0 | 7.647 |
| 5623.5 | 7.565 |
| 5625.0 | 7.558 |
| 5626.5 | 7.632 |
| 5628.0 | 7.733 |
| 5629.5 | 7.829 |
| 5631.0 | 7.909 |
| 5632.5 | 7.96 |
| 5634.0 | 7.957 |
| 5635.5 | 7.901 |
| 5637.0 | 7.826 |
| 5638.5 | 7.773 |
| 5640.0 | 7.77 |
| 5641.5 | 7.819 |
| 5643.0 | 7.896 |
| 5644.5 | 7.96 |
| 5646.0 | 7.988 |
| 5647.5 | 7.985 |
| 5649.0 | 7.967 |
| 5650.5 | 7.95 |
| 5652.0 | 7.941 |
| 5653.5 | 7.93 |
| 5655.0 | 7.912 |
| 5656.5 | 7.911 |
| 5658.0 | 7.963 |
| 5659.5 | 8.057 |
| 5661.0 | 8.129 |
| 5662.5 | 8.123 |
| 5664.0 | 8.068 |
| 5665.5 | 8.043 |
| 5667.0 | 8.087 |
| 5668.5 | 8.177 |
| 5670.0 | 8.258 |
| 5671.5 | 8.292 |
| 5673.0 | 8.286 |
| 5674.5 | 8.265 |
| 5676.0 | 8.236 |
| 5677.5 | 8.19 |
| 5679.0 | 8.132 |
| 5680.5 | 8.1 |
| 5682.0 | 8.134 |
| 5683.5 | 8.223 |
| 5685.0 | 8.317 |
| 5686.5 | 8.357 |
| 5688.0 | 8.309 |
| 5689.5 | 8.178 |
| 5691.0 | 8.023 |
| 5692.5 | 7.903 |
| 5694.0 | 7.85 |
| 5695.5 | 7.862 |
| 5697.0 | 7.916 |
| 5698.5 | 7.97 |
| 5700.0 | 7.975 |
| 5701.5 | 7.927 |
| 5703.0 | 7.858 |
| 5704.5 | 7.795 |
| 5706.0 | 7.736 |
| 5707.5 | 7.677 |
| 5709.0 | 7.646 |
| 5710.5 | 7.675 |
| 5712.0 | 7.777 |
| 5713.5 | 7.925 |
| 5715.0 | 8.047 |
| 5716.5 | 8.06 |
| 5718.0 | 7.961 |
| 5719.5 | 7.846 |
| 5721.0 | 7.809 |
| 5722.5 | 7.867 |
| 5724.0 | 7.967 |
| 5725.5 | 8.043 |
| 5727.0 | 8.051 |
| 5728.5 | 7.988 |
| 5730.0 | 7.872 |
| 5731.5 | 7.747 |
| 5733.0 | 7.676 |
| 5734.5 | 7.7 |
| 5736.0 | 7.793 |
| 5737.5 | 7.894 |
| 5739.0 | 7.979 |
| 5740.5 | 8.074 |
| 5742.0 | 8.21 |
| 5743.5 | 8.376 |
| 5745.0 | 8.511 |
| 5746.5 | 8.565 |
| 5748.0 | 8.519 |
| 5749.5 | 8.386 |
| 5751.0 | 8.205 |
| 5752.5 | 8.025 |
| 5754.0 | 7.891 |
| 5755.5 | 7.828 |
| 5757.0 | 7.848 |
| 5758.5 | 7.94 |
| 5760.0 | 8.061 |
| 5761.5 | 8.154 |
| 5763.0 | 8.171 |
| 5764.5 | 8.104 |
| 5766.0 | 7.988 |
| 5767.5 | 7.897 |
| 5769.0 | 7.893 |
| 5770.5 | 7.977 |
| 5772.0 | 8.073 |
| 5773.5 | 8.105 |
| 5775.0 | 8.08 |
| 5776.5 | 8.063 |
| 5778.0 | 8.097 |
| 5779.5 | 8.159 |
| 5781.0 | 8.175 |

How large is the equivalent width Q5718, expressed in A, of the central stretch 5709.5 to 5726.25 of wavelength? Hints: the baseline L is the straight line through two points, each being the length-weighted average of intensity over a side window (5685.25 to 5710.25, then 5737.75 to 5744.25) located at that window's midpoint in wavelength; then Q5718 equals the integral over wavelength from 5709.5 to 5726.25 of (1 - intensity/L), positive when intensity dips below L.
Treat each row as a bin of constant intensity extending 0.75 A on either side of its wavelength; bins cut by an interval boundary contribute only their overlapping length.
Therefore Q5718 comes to 0.3 A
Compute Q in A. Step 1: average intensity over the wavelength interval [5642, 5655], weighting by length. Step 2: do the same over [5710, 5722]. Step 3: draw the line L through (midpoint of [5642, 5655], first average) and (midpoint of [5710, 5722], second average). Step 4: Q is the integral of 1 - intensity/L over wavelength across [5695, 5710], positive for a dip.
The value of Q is 0.1 A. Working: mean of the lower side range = 7.95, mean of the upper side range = 7.89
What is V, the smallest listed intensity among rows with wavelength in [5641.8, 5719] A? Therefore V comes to 7.646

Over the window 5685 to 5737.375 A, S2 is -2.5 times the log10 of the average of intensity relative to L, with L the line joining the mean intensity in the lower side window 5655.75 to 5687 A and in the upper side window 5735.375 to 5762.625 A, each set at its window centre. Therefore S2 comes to 0.03 mag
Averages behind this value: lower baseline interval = 8.16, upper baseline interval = 8.13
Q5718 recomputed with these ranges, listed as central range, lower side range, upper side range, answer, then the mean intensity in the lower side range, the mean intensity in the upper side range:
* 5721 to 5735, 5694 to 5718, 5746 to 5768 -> 0.2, 7.86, 8.1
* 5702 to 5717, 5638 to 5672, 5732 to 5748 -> 0.5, 8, 8.09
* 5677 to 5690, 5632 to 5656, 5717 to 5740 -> -0.5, 7.91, 7.88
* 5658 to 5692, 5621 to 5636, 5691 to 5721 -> -1.5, 7.77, 7.87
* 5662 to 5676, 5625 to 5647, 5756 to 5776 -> -0.5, 7.85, 8.02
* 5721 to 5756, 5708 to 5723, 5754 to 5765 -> -0.5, 7.86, 8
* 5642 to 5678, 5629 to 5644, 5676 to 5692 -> -0.2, 7.87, 8.19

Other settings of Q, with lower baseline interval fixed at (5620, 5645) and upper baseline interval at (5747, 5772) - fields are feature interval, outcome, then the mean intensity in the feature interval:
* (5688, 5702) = -0.1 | 7.98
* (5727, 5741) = 0.2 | 7.86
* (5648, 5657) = -0.1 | 7.94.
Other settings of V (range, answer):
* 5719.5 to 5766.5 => 7.676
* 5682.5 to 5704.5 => 7.795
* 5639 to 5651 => 7.77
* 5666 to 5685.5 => 8.087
